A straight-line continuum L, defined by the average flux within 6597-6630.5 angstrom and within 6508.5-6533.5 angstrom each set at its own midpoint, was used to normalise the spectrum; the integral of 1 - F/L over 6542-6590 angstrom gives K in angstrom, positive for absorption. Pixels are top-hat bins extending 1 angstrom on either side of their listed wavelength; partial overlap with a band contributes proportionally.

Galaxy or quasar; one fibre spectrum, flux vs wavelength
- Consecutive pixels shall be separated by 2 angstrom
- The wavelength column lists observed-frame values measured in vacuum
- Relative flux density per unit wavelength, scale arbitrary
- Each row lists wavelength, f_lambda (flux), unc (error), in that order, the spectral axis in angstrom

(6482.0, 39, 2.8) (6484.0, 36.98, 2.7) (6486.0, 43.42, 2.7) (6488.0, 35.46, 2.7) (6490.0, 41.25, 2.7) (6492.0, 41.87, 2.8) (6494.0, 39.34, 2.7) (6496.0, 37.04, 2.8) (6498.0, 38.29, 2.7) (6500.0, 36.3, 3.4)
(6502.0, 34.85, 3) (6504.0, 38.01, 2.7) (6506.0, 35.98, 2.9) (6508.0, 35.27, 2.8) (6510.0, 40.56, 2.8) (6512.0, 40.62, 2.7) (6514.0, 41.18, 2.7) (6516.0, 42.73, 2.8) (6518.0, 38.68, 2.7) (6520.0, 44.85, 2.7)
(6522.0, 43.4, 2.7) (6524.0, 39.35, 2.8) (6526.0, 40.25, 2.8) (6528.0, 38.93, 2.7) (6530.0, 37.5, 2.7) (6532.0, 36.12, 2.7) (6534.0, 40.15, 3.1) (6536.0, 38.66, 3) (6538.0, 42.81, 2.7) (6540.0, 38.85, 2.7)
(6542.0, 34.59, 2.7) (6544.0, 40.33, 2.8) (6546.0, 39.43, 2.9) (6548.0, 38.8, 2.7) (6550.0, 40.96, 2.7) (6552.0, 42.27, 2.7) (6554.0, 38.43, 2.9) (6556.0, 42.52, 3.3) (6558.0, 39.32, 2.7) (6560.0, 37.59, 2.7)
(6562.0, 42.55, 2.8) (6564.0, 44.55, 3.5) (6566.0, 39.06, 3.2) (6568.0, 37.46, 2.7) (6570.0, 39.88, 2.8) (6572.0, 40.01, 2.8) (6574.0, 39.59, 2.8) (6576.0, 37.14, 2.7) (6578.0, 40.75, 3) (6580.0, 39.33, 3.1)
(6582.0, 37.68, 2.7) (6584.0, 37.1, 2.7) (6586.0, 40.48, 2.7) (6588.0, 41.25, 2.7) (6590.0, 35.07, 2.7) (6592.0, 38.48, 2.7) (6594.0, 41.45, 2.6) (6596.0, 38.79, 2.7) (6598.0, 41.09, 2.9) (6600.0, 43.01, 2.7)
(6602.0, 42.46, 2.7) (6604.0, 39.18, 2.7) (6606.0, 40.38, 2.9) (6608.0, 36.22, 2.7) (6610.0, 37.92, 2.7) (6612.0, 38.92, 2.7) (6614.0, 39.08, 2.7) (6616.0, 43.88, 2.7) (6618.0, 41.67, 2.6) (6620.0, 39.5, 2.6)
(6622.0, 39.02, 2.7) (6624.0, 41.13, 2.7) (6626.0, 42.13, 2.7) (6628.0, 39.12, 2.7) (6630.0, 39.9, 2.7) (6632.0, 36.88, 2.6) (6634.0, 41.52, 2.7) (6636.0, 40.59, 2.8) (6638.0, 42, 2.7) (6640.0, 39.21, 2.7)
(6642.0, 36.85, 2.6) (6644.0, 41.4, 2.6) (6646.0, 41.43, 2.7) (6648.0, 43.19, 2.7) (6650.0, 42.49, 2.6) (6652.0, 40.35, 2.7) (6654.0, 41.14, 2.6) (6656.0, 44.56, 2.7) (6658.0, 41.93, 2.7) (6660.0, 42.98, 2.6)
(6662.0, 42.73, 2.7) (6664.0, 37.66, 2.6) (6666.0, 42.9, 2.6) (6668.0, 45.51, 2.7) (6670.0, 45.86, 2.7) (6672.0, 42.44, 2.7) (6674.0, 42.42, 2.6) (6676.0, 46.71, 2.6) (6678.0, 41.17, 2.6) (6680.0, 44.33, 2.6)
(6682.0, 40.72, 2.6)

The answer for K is 0.74 angstrom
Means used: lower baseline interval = 40.2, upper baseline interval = 40.3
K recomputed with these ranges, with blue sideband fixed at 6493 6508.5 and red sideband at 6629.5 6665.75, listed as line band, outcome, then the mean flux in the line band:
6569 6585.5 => 0.0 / 39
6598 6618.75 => -0.2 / 40.3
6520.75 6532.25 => -0.6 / 39.6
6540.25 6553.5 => -0.4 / 39.3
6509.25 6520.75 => -1.2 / 41.4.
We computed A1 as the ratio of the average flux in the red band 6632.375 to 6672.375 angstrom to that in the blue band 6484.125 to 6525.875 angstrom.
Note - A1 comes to 1.06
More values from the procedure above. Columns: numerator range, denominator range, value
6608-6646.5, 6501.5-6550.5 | 1.02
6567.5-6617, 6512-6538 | 0.98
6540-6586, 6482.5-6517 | 1.02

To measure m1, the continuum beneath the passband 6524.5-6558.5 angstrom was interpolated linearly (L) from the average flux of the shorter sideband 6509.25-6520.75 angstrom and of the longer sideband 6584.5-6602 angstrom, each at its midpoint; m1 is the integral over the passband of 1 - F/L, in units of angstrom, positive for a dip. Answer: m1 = 1.3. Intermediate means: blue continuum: 41.4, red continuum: 40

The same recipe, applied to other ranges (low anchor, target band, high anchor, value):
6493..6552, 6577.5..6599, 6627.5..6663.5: 0.5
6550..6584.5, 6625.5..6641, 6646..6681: 0.6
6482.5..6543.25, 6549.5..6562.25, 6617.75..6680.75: -0.2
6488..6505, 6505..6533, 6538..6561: -0.7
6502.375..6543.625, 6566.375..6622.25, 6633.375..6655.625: 1.1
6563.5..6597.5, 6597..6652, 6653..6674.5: 1.0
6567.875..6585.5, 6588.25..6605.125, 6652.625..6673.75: -0.1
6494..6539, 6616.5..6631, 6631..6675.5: 0.2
